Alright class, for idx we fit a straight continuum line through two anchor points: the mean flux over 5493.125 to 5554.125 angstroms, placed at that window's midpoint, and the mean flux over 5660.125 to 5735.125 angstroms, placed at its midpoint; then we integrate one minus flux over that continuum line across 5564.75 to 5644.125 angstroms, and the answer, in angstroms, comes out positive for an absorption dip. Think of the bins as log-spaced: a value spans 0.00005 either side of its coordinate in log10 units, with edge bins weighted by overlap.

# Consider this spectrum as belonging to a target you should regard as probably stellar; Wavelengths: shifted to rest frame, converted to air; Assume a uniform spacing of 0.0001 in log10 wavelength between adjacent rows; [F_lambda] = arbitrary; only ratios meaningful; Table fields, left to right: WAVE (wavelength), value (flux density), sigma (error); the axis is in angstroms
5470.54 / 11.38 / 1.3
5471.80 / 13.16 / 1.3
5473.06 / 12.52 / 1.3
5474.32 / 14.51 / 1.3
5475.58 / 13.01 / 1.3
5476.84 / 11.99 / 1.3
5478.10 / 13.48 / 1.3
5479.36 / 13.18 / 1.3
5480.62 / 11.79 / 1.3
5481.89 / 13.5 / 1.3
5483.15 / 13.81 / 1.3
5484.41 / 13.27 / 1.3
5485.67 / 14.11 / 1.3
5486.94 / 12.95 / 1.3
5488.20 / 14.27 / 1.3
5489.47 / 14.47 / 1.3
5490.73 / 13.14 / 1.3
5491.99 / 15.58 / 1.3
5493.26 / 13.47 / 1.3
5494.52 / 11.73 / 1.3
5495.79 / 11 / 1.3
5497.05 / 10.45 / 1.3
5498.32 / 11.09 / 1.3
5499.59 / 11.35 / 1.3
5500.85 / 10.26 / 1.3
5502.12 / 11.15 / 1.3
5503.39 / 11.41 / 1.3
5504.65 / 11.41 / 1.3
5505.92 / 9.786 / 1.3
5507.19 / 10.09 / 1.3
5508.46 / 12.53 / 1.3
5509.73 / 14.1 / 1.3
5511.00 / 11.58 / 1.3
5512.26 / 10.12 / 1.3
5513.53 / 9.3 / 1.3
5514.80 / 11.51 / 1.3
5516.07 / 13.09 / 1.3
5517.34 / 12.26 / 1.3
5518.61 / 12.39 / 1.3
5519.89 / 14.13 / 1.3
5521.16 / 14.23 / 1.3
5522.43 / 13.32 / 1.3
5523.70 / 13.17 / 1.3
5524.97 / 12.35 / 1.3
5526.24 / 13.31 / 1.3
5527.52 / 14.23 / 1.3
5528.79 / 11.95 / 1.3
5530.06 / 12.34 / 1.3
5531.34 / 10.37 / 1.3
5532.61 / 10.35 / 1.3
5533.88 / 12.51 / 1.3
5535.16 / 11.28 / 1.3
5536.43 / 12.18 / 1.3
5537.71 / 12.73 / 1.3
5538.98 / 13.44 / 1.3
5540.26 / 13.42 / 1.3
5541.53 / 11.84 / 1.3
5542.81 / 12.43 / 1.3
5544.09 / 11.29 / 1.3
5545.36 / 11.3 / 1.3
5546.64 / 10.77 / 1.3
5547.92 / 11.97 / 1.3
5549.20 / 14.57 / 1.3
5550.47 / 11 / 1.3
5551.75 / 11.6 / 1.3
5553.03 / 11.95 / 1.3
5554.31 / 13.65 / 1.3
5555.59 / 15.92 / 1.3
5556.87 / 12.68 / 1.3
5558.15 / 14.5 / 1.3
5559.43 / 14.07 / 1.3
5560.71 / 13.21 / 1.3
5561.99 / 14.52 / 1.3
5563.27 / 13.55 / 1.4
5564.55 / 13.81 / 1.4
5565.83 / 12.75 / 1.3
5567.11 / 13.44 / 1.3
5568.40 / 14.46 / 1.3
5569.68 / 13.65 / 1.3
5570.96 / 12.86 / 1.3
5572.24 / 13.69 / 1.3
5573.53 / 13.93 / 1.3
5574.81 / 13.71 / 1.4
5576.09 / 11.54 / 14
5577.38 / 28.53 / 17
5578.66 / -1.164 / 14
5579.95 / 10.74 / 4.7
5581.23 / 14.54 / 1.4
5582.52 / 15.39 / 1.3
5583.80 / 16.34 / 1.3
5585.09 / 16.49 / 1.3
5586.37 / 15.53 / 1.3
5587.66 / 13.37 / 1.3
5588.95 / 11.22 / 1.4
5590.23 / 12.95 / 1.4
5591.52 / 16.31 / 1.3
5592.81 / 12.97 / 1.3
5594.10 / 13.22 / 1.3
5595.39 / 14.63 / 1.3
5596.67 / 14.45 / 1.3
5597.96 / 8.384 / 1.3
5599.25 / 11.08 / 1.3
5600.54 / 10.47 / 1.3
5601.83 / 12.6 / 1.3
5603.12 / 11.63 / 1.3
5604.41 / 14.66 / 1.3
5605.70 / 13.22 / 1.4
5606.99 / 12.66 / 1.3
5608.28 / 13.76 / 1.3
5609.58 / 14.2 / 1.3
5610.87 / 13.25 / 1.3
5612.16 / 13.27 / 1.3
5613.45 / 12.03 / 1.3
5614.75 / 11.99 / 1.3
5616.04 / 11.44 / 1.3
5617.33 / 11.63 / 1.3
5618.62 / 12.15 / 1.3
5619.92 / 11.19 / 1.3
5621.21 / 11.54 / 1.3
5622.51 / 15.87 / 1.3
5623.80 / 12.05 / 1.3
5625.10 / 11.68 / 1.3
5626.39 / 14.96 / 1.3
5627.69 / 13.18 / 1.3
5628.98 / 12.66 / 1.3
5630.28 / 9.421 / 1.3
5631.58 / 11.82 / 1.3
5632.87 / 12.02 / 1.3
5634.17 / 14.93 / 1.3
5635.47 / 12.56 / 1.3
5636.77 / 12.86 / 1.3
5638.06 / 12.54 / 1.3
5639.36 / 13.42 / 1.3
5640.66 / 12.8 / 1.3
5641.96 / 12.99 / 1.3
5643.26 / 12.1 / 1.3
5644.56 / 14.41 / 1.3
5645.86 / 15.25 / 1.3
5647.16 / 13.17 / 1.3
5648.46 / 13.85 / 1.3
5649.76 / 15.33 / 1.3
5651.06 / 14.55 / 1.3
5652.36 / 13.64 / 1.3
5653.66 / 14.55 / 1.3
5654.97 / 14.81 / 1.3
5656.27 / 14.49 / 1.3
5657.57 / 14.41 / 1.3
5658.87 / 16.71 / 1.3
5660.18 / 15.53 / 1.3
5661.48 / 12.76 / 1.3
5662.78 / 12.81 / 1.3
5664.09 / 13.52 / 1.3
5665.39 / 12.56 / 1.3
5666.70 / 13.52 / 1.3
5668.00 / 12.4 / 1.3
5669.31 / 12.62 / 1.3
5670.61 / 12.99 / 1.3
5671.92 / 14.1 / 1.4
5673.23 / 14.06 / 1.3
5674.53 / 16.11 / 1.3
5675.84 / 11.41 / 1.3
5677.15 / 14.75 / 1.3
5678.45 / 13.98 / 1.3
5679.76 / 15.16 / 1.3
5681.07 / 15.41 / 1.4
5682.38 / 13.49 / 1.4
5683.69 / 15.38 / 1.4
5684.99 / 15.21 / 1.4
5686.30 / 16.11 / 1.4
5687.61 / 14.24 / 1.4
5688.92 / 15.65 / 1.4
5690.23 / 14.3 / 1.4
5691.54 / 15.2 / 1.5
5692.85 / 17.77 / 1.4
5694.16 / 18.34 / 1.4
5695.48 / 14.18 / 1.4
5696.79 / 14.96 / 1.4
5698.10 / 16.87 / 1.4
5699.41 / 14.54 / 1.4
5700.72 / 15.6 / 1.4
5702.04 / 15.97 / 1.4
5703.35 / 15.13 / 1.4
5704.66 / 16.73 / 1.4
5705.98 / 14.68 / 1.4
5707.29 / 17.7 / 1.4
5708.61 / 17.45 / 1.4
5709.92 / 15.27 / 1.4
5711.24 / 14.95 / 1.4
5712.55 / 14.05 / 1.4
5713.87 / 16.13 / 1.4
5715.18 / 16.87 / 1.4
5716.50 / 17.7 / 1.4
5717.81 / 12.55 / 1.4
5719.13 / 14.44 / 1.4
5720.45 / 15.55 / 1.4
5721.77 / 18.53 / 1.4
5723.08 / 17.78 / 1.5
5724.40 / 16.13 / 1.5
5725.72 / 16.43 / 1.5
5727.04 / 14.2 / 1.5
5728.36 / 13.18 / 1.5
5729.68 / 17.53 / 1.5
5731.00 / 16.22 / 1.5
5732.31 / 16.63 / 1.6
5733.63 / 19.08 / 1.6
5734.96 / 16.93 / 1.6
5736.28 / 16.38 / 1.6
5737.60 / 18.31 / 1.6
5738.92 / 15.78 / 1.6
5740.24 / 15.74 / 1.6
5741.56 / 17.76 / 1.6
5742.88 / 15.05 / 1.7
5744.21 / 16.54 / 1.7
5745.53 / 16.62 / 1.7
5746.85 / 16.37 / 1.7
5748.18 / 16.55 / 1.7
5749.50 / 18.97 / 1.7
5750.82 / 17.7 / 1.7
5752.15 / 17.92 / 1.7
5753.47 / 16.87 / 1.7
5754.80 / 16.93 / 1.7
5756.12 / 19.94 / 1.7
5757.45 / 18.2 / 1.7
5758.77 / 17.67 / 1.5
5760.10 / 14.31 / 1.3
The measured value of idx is 2.45 angstroms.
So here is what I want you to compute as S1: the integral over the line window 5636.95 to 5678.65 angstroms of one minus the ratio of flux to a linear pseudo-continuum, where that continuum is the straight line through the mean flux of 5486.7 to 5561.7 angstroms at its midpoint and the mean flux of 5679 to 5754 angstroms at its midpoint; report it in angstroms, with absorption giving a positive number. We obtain 3.2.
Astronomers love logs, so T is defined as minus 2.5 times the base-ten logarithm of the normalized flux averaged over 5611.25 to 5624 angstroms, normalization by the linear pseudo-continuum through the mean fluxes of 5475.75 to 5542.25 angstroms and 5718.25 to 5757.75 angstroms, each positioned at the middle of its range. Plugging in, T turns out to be 0.171 mag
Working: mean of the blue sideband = 12.4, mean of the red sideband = 16.8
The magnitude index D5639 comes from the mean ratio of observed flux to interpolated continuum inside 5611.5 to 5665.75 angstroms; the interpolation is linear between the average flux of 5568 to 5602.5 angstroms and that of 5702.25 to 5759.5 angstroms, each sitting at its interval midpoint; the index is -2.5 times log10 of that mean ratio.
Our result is 0.104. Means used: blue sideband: 13.4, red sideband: 16.5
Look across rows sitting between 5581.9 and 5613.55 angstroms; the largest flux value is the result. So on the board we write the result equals 16.49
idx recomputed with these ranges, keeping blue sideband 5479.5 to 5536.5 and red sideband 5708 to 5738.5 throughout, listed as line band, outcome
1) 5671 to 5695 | 0.7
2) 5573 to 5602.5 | 0.8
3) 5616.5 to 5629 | 1.5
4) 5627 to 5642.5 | 2.1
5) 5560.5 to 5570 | -0.3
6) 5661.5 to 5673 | 1.6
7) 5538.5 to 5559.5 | 0.6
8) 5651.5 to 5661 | 0.1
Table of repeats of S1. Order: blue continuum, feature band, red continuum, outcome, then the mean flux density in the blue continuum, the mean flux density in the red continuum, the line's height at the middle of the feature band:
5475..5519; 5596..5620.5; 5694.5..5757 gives 3.3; 12.2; 16.3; 14.2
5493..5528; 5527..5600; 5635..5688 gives -2.3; 11.9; 14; 12.6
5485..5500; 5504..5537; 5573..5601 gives 2.3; 12.8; 13.4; 13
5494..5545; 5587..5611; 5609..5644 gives -0.9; 11.9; 12.6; 12.4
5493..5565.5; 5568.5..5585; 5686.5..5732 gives -0.7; 12.3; 15.8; 13.2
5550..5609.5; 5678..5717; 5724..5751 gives 0.3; 13.4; 16.6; 15.8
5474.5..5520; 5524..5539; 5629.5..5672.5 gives 0.4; 12.3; 13.5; 12.6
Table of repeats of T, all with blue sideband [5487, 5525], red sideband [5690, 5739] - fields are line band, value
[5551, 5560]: -0.03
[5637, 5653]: 0.09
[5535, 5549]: 0.06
